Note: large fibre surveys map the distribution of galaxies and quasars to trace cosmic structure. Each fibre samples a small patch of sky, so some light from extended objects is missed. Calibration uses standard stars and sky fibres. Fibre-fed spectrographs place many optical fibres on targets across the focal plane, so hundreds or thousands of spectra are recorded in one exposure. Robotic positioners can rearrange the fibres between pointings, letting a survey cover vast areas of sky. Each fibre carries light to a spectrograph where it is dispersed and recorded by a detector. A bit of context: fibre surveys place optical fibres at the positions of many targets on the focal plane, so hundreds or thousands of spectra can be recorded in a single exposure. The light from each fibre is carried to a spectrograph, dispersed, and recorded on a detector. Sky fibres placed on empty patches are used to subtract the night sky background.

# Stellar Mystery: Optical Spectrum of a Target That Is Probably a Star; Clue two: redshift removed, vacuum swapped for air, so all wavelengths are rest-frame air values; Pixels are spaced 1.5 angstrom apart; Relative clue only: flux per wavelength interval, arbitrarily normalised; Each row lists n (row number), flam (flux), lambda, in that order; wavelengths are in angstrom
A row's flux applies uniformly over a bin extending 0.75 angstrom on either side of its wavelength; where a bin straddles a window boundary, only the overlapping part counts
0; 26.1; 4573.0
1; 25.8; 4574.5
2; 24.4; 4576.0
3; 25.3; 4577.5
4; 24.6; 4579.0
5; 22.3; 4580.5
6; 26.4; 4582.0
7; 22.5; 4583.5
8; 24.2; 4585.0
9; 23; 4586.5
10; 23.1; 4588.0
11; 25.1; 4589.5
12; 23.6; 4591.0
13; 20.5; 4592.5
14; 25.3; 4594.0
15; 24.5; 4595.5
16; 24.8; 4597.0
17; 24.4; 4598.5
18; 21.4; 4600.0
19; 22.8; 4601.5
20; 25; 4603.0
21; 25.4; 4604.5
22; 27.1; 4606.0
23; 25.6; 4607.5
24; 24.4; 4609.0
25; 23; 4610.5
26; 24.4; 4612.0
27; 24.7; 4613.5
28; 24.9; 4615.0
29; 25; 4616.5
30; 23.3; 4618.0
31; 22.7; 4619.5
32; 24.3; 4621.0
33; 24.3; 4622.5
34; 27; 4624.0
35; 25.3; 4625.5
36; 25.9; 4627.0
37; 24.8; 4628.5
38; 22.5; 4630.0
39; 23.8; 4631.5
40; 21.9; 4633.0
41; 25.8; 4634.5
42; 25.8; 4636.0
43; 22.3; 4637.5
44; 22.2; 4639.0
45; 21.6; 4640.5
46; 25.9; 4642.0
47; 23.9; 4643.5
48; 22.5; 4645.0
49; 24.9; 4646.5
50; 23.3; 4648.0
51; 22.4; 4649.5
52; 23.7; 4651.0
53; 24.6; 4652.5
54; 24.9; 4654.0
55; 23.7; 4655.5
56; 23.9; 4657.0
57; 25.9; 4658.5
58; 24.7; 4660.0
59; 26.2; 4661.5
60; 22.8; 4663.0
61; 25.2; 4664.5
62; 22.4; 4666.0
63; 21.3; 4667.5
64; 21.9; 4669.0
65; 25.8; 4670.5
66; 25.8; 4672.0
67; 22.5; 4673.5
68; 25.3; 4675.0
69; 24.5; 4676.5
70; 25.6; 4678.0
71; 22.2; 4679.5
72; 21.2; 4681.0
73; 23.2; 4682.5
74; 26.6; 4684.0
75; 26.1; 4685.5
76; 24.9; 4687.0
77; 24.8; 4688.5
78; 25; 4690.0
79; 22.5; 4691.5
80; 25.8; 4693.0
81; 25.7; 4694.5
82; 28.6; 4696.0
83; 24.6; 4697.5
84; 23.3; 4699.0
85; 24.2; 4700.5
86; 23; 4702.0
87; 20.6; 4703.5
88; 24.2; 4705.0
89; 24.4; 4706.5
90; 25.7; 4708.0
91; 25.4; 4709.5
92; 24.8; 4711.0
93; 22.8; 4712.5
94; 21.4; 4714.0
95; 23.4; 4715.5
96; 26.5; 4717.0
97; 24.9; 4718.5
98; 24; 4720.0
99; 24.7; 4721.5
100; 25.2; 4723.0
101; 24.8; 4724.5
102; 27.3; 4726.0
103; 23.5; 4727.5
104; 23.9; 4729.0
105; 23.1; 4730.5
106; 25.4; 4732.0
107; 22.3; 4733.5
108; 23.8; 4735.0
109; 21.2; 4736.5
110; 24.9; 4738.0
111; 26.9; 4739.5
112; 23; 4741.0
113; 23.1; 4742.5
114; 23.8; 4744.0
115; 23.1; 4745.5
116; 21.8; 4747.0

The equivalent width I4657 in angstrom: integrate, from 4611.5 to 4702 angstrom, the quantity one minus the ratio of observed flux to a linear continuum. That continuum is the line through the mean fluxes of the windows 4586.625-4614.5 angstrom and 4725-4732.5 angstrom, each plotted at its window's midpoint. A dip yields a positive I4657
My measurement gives 0.5 angstrom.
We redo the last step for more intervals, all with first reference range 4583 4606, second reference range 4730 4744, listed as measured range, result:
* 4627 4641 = 0.1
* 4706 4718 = -0.3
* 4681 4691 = -0.4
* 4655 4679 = -0.4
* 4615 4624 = -0.2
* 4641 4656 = -0.1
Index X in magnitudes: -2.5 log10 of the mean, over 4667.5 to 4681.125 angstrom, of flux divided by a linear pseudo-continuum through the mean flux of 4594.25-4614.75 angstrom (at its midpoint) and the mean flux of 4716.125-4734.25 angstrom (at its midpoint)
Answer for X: 0.03 mag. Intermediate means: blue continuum 24.5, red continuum 24.6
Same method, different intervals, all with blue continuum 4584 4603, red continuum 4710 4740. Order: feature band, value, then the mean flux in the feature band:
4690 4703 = -0.02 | 24.7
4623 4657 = -0.01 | 24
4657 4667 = -0.02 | 24.4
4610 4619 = -0.02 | 24.2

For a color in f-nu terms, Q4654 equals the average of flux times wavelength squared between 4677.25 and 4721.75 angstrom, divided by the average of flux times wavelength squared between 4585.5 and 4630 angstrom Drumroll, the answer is 1.04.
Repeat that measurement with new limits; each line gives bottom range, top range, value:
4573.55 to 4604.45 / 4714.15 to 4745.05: 1.07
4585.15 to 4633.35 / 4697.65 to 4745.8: 1.04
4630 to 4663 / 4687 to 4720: 1.04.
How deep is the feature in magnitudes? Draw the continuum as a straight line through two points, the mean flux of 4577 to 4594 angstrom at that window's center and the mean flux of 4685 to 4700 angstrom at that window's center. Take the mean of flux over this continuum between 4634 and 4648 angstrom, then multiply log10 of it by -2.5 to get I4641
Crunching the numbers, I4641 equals 0.03 mag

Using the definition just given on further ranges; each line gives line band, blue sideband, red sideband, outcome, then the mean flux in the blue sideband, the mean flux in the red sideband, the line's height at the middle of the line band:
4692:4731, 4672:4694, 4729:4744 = -0.02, 24.4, 23.8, 24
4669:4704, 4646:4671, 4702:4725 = -0.02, 23.9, 24.1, 24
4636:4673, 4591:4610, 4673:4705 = 0.02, 24.2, 24.3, 24.3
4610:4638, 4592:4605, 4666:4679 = -0.02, 23.8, 24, 23.9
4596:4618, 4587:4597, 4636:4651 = -0.04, 23.8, 23.4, 23.6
